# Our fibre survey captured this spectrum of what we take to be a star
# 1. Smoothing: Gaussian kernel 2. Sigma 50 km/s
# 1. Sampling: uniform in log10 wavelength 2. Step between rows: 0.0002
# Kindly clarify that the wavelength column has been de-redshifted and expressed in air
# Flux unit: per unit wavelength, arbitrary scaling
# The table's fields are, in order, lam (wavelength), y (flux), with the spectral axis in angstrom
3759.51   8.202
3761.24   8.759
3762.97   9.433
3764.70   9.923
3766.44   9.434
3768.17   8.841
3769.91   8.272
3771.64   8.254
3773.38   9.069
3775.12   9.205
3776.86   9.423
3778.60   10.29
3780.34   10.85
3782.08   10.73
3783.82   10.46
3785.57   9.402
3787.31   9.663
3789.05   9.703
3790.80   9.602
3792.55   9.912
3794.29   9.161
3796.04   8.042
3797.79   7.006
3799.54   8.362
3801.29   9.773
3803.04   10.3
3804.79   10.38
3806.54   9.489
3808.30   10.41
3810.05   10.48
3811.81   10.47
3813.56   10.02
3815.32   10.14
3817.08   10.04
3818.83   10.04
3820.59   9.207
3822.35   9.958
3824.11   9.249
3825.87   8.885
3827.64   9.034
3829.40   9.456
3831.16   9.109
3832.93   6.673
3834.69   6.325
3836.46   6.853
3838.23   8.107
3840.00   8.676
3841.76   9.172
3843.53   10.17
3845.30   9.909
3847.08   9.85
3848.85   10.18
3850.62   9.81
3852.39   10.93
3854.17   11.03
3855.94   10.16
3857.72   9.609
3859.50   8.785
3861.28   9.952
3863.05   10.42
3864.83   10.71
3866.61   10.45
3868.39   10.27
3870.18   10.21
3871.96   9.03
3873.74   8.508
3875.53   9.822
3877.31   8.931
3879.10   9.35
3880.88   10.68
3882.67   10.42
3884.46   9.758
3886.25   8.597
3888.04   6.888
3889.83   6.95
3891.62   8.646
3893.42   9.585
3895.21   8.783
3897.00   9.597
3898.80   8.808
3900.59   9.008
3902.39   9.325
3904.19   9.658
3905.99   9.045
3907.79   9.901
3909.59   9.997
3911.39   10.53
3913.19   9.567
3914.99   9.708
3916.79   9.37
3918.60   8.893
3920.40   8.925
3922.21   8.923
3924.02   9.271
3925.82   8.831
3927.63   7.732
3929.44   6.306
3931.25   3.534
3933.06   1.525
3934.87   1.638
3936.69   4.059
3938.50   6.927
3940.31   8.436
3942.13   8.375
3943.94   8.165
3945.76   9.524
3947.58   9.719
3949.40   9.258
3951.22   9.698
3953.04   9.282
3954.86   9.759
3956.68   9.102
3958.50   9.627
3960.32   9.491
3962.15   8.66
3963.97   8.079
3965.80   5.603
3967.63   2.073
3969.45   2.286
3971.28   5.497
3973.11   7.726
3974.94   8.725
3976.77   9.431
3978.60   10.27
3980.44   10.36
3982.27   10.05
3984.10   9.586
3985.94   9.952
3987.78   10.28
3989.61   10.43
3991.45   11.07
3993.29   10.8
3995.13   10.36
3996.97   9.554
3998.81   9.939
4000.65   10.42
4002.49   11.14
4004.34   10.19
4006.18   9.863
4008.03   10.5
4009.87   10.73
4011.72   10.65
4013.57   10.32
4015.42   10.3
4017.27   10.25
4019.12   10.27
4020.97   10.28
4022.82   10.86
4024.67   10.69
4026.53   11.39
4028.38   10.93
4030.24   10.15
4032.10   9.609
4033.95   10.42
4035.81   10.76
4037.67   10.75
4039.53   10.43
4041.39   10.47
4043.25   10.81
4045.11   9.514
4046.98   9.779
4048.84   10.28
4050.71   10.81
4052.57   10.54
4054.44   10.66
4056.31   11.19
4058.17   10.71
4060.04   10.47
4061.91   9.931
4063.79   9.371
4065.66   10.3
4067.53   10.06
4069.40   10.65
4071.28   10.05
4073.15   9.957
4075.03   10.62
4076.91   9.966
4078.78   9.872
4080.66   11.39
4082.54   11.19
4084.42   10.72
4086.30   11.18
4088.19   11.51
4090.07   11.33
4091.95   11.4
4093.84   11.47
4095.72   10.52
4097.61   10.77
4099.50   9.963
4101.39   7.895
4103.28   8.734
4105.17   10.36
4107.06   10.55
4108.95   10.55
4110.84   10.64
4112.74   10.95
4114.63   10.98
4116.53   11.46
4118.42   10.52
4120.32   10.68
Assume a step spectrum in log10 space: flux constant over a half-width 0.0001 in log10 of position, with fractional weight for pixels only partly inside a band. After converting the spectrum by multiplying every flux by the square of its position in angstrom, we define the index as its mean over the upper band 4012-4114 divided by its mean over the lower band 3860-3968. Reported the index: 1.31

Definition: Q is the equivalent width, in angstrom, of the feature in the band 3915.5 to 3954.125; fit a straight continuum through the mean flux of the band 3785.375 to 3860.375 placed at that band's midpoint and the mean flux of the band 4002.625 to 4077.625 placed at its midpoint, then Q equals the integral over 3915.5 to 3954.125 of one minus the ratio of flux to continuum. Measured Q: 9.09 angstrom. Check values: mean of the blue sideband 9.38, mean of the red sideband 10.4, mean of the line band 7.57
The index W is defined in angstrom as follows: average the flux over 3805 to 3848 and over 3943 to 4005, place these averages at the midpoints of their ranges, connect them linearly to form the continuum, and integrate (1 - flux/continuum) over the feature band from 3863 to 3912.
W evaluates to -1.3 angstrom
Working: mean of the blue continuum 9.25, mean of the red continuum 9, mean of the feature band 9.4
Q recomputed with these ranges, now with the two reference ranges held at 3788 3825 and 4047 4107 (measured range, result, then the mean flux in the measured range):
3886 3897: 1.7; 8.33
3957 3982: 6.1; 7.63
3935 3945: 3.2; 6.79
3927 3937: 6.0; 4.03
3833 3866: 1.1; 9.42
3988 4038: -1.1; 10.5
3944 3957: 0.8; 9.4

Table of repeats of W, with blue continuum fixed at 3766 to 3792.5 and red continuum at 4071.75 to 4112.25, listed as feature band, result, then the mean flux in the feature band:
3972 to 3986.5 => 1.0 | 9.45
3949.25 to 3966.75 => 2.2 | 8.82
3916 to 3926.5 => 1.0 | 9.04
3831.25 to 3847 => 2.2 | 8.36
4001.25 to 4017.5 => -0.3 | 10.4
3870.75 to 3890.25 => 1.6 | 9.07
